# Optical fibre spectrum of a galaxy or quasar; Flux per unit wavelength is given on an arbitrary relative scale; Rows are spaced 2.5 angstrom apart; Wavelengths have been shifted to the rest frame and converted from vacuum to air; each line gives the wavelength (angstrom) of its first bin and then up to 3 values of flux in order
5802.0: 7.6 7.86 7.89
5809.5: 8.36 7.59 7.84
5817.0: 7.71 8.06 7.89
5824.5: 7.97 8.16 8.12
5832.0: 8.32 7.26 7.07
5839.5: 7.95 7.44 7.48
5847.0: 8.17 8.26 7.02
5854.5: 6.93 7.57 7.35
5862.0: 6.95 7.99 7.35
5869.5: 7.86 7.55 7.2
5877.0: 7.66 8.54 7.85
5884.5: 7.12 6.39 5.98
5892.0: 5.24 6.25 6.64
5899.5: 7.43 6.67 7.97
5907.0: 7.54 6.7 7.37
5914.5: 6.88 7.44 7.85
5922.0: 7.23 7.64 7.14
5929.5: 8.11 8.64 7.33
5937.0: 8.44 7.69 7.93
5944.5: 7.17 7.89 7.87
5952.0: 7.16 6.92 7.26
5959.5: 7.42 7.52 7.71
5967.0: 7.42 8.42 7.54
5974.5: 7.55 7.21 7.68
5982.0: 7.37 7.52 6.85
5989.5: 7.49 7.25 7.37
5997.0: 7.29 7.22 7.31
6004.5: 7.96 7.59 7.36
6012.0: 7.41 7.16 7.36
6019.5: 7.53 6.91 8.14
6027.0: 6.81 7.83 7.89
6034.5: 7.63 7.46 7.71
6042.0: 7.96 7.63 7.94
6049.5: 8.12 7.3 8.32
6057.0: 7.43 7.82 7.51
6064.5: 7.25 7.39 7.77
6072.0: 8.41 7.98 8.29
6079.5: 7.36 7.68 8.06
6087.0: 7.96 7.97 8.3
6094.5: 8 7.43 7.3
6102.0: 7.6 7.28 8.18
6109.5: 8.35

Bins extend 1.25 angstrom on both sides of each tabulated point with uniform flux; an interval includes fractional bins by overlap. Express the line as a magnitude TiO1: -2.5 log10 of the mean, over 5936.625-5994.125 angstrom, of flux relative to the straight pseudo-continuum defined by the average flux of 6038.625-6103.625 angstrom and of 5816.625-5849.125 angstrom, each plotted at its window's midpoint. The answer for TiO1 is 0.04 mag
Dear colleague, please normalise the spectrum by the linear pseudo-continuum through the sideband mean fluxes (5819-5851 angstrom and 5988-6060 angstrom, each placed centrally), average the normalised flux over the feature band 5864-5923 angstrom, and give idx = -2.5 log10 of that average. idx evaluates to 0.08 mag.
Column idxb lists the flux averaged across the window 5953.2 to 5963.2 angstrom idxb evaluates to 7.28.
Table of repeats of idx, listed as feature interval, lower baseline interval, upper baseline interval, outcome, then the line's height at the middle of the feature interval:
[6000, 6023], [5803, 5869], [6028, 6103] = 0.05 mag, 7.76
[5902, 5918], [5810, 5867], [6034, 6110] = 0.07 mag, 7.72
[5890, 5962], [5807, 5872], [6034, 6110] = 0.06 mag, 7.74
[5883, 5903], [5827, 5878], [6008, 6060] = 0.17 mag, 7.59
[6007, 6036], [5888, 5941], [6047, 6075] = 0.02 mag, 7.62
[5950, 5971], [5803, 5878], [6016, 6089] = 0.03 mag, 7.7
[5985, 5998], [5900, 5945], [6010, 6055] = 0.05 mag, 7.58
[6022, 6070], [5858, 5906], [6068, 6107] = 0.01 mag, 7.7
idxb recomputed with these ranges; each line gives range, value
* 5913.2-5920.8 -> 7.39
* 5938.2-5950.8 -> 7.71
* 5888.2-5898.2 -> 6.03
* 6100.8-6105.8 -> 7.45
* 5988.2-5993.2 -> 7.37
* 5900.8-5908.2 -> 7.4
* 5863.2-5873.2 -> 7.68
